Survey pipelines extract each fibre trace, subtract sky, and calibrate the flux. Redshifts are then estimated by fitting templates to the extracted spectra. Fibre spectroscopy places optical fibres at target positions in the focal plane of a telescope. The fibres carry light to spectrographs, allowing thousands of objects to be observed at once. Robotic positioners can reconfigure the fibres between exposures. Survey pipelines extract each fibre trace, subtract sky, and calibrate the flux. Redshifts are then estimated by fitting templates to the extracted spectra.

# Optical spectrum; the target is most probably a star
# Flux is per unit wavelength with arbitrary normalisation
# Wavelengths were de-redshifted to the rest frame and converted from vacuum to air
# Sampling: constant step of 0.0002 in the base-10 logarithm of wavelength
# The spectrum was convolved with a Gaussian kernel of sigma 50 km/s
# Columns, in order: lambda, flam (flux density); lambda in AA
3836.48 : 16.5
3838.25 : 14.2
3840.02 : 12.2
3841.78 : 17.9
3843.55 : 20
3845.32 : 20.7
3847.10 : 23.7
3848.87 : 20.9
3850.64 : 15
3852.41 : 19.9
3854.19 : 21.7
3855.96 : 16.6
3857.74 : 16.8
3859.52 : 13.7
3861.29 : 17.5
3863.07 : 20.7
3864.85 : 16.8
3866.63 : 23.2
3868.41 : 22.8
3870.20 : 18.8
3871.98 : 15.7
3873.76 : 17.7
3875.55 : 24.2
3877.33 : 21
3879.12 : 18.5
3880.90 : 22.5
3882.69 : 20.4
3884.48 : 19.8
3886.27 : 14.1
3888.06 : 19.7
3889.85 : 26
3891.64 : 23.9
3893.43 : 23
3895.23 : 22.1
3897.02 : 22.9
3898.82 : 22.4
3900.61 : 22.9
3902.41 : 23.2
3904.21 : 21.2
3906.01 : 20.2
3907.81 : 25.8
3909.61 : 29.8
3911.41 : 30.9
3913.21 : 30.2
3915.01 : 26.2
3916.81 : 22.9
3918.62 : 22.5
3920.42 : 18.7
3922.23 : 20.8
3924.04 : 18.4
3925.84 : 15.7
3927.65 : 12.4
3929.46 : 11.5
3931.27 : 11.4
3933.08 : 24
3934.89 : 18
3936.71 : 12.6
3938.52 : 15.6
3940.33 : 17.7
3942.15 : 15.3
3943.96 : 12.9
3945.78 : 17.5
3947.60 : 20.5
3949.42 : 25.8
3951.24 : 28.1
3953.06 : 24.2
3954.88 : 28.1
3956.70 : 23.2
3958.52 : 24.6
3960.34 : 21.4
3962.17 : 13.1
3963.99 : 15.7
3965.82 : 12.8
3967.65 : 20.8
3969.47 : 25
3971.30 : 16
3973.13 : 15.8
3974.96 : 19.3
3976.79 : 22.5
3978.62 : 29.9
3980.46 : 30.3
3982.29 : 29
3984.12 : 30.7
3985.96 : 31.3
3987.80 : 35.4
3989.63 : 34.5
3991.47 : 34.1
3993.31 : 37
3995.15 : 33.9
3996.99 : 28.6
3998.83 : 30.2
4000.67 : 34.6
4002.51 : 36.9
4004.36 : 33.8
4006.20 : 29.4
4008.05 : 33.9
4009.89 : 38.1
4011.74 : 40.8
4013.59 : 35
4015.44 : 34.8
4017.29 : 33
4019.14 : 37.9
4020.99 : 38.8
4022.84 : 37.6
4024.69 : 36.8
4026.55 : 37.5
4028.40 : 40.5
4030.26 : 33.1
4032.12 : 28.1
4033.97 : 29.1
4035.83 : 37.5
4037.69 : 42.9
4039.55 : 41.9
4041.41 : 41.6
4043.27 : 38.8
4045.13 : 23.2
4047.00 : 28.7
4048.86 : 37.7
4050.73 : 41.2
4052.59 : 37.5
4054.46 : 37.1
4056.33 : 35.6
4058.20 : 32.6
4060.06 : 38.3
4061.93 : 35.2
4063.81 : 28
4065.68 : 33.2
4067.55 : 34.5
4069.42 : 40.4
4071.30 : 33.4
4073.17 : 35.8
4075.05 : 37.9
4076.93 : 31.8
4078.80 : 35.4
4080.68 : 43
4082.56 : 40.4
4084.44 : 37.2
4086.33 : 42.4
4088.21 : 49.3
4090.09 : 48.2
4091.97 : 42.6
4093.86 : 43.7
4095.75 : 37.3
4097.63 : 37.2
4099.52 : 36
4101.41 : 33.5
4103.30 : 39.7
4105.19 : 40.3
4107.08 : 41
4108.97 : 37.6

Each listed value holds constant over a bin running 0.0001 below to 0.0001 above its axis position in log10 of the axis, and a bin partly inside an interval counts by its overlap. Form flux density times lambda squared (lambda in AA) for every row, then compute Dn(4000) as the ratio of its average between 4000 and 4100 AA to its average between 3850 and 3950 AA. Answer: 1.98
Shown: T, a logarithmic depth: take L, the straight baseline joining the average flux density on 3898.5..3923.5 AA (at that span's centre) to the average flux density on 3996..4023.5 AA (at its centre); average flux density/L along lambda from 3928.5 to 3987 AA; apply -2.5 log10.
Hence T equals 0.375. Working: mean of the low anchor 24.1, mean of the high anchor 34.9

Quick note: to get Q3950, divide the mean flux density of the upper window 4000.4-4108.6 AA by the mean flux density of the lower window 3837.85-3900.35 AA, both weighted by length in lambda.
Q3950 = 1.87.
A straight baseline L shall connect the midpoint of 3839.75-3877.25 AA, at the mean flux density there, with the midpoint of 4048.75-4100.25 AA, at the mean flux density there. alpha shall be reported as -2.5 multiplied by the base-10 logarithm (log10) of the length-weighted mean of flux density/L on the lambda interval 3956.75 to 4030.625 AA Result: 0.041 mag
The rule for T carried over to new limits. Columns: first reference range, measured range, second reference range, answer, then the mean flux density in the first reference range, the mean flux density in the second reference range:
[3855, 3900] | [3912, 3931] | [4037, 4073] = 0.20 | 20.1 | 35.8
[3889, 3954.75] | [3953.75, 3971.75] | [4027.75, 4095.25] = 0.26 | 21.1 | 37.2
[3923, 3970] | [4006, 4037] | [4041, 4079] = -0.21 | 18.7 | 35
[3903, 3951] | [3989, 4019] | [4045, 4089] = -0.18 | 20.1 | 36.4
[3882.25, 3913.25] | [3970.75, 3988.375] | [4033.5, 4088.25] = 0.15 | 23.1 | 36.6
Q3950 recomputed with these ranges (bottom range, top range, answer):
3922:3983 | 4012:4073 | 1.82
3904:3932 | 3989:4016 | 1.62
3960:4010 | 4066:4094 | 1.43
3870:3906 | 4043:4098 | 1.77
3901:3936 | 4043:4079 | 1.64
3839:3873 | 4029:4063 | 1.91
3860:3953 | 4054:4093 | 1.84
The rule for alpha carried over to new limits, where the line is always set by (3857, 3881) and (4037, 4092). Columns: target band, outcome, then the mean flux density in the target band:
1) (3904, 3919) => -0.118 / 25.8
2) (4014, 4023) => -0.097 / 36.2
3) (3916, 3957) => 0.323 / 19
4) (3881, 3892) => 0.011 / 20.6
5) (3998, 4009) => -0.048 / 33.2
